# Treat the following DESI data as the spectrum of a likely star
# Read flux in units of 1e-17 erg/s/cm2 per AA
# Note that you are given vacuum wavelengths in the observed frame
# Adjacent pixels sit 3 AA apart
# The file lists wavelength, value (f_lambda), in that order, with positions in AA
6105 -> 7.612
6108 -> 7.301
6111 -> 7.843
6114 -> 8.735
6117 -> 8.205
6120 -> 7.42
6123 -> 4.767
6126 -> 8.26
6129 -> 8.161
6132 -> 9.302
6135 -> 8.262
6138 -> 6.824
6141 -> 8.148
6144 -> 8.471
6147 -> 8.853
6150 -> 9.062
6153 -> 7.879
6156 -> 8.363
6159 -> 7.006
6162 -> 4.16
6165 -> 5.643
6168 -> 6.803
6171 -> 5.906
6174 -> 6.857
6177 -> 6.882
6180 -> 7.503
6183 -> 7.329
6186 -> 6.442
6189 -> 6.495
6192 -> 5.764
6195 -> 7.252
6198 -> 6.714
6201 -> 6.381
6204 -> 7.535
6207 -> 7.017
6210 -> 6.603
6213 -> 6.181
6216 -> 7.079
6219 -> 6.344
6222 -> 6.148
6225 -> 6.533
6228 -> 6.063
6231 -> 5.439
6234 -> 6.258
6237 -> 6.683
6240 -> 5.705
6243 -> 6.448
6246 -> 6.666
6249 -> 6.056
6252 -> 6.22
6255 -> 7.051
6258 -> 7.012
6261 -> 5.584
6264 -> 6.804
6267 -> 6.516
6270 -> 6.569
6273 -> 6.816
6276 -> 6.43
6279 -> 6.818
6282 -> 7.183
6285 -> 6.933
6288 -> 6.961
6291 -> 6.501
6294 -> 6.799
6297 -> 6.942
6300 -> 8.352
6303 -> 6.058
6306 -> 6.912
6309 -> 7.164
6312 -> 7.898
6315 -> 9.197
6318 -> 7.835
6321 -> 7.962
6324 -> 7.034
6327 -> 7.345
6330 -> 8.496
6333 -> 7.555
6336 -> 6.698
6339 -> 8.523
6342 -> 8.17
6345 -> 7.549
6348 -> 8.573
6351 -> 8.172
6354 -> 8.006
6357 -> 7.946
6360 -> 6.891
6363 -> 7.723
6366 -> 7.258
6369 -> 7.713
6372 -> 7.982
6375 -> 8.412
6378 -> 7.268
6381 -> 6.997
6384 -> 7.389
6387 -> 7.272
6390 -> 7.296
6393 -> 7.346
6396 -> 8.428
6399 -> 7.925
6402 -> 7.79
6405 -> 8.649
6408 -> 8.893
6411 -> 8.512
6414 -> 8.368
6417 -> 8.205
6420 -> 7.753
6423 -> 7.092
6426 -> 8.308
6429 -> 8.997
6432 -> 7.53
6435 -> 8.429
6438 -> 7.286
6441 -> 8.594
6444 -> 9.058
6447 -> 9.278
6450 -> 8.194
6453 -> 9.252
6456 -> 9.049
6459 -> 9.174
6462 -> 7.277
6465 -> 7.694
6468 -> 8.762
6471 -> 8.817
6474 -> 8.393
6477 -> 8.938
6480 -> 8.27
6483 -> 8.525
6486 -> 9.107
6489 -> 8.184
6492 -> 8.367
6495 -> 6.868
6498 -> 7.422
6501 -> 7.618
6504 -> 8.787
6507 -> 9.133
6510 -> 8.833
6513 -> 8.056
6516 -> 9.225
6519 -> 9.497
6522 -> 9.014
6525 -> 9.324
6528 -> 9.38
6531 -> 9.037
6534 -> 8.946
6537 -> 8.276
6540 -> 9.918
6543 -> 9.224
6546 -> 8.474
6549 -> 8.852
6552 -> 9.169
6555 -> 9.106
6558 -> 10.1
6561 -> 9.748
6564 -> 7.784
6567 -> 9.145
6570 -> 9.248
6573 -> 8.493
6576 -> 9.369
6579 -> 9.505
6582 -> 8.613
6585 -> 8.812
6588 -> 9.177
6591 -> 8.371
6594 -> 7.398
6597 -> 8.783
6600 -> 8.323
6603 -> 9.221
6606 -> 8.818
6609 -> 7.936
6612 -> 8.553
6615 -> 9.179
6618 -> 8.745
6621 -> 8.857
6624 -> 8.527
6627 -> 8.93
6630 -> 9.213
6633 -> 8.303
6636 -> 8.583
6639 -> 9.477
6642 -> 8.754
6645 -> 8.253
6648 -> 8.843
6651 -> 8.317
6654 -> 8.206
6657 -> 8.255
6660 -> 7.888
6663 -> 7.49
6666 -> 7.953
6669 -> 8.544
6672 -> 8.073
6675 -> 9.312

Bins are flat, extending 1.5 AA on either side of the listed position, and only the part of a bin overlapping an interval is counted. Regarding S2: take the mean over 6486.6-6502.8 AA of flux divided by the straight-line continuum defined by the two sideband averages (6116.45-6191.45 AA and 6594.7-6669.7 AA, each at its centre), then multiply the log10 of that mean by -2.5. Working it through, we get 0.05 mag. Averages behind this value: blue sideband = 7.29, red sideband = 8.55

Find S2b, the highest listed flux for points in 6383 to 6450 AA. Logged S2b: 9.278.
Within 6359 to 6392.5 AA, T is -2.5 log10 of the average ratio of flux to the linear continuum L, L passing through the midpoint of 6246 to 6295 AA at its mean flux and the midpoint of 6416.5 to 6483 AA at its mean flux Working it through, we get 0.03 mag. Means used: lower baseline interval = 6.64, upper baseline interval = 8.39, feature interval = 7.48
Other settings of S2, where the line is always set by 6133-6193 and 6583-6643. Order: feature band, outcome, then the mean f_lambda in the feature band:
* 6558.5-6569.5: -0.06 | 9.03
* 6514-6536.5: -0.09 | 9.14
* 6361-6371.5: 0.04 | 7.57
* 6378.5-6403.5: 0.06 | 7.54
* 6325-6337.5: 0.03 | 7.5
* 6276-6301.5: 0.08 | 7.02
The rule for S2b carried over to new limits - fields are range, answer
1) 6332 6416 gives 8.893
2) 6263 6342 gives 9.197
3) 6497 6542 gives 9.918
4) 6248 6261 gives 7.051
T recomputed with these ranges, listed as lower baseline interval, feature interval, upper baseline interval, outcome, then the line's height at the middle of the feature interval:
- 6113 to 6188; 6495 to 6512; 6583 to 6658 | 0.01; 8.33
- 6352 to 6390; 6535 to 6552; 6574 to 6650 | -0.07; 8.41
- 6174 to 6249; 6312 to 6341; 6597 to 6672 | -0.11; 7.1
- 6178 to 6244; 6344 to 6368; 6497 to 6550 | -0.02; 7.61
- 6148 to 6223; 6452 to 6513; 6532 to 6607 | 0.00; 8.44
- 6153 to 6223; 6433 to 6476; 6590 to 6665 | -0.10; 7.79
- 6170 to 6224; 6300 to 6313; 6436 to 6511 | 0.04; 7.38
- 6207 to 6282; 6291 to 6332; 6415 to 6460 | -0.06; 7.13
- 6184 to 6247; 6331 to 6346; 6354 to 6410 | -0.05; 7.41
